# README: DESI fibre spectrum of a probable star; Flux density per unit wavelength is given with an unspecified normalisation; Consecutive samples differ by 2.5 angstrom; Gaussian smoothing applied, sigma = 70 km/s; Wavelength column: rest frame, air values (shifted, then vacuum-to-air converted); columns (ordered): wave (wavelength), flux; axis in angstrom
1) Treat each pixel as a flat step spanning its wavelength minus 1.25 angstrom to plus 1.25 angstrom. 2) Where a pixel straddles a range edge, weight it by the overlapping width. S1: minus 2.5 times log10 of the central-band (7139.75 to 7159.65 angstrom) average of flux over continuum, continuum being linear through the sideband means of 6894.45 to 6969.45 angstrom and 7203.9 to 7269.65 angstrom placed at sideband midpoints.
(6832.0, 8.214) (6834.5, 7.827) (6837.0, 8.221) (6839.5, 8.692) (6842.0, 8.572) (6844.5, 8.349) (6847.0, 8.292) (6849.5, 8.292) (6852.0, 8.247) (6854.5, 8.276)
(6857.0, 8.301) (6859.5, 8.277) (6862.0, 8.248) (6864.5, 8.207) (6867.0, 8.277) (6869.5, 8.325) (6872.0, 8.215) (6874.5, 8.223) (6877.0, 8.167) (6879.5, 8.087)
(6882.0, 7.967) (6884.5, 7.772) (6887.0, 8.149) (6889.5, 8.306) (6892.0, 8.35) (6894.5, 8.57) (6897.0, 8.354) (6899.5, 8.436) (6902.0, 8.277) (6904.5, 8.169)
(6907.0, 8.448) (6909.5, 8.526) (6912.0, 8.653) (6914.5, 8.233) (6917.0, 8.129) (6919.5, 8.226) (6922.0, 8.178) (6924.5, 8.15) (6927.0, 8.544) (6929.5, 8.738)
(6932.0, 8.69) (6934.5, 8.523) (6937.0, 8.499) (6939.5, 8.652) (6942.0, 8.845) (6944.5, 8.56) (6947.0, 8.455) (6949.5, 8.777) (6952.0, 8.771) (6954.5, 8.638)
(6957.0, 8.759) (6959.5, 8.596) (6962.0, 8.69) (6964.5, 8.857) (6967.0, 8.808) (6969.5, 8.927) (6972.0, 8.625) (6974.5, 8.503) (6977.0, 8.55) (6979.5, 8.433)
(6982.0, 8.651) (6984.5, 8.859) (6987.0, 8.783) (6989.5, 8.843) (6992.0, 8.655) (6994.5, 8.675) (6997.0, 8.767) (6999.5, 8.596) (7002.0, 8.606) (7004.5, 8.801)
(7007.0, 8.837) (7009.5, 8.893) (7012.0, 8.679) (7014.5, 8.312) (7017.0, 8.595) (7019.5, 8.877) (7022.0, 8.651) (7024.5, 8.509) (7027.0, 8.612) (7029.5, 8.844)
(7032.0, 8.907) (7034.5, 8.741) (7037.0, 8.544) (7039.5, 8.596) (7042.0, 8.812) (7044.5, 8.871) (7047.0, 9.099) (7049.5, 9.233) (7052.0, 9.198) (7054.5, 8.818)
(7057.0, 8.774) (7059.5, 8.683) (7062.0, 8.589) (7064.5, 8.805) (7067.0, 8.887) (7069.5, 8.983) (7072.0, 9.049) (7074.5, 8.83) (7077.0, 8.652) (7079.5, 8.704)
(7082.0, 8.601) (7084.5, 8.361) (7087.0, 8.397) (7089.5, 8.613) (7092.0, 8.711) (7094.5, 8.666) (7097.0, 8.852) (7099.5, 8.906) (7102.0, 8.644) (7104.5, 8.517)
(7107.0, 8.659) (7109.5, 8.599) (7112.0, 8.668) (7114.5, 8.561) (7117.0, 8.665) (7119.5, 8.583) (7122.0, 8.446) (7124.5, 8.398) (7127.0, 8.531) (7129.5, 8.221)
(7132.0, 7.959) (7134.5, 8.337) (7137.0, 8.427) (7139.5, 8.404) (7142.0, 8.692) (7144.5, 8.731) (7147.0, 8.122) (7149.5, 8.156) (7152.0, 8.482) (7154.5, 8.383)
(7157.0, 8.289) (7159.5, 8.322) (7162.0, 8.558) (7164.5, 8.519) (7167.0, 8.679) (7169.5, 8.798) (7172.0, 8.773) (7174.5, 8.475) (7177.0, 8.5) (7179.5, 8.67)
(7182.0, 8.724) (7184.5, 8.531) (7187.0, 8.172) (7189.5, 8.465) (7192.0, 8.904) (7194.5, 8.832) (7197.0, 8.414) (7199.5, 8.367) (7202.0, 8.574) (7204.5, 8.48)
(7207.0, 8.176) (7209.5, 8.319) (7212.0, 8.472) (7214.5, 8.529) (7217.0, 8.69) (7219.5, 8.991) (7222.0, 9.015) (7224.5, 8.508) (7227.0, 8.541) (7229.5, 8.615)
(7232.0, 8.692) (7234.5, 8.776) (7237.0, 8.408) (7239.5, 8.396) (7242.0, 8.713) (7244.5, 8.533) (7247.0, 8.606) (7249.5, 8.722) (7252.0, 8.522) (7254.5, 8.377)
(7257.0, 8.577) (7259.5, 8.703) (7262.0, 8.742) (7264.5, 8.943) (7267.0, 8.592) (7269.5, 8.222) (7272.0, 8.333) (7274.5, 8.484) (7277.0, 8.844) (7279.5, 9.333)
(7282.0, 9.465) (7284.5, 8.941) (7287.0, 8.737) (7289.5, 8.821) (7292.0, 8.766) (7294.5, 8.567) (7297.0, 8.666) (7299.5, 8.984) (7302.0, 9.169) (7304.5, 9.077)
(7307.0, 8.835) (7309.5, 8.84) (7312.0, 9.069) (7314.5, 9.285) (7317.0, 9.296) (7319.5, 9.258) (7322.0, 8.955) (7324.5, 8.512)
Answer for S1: 0.02 mag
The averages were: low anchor 8.53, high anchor 8.59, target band 8.4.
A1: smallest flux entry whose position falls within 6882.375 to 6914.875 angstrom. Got 7.772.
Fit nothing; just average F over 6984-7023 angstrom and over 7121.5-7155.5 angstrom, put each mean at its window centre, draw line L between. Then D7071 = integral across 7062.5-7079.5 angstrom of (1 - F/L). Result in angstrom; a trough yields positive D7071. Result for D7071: -0.6 angstrom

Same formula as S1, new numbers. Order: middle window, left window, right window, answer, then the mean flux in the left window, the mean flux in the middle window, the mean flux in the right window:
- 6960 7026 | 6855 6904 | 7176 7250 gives -0.043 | 8.24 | 8.69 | 8.58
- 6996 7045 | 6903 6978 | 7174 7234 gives -0.017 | 8.56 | 8.7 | 8.57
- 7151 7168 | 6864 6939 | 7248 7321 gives 0.026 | 8.32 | 8.46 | 8.83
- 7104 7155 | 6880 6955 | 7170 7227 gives 0.010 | 8.41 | 8.45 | 8.57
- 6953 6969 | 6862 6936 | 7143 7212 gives -0.049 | 8.31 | 8.73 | 8.5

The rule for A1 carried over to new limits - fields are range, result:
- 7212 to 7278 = 8.222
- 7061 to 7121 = 8.361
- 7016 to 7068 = 8.509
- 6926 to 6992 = 8.433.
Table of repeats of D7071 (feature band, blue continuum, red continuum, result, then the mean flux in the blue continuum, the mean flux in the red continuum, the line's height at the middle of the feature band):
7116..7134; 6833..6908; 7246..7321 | 0.45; 8.26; 8.83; 8.61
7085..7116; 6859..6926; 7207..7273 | -0.68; 8.26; 8.59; 8.46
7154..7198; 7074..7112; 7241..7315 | 0.73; 8.64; 8.78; 8.7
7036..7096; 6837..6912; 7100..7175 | -2.38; 8.29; 8.49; 8.44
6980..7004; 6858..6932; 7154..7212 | -0.98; 8.29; 8.52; 8.37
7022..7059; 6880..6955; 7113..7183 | -1.61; 8.41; 8.48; 8.45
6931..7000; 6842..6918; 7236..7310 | -2.50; 8.28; 8.73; 8.38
